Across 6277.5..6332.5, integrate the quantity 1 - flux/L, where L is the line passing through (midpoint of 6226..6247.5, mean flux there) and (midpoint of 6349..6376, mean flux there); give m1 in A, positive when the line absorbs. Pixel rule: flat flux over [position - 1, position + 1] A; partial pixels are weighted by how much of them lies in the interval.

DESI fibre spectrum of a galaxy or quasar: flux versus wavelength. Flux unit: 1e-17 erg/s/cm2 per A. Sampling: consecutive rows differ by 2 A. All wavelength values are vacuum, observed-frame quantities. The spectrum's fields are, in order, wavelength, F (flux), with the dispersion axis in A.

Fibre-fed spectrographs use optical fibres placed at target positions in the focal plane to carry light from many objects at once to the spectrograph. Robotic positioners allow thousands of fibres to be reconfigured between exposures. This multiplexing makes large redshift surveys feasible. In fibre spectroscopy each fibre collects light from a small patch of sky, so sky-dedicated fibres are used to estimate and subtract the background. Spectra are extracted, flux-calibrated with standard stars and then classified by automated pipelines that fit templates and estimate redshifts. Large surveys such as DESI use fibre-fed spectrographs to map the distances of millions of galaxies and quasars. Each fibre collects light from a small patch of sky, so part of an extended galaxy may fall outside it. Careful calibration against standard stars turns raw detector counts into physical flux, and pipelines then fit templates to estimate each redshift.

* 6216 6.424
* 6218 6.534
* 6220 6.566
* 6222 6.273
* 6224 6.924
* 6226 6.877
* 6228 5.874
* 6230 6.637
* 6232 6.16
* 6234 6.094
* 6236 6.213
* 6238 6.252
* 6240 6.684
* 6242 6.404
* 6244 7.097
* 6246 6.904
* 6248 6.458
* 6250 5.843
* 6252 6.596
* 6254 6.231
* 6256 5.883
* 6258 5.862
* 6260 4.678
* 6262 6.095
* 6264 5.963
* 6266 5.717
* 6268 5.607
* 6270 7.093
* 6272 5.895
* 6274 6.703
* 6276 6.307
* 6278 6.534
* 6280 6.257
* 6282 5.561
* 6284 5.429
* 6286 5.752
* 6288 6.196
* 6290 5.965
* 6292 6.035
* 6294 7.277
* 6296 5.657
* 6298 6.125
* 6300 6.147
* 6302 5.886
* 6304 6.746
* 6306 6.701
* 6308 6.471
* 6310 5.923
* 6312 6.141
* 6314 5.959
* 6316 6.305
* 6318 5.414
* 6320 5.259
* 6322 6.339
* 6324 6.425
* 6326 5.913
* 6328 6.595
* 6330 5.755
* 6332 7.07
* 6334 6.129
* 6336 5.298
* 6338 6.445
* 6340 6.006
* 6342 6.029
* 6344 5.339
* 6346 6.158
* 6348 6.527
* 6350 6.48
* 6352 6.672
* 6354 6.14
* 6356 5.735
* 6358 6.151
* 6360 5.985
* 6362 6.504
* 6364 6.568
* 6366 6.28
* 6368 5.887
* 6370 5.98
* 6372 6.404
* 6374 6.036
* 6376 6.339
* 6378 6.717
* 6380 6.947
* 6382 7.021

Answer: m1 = 1.8 A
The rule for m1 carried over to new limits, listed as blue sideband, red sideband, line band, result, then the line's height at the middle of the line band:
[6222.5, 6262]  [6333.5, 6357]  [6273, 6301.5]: 0.3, 6.2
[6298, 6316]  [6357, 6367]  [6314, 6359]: 1.3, 6.27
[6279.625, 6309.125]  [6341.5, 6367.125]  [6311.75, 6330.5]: 0.5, 6.17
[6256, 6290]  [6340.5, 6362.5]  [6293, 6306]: -0.7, 6.03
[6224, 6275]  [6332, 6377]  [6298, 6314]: -0.1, 6.2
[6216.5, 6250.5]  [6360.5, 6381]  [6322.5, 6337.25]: 0.5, 6.39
